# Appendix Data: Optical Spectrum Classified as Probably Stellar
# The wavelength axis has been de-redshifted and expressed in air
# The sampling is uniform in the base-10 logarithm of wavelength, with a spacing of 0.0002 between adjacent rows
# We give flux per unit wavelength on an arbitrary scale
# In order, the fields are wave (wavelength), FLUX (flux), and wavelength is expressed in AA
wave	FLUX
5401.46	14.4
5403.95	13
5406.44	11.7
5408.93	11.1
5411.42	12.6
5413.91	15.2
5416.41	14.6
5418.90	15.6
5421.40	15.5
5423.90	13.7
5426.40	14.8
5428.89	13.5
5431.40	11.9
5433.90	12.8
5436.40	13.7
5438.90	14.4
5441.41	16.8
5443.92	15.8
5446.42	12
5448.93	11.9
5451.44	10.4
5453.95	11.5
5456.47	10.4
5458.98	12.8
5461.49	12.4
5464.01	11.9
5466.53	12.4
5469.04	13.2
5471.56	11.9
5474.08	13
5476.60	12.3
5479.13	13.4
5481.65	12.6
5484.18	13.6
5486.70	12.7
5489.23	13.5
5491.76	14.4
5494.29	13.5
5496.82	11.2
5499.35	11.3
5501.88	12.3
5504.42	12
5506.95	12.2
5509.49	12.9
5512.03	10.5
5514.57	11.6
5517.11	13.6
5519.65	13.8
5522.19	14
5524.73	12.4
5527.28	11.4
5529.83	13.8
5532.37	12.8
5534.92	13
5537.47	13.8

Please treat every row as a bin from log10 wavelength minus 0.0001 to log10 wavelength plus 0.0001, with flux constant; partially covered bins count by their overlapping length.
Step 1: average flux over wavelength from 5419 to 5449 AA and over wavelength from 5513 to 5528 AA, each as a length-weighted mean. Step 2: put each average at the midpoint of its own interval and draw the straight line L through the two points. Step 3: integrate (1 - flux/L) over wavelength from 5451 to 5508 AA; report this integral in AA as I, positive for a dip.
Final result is 4.1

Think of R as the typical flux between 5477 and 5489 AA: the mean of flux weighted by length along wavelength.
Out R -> 13.1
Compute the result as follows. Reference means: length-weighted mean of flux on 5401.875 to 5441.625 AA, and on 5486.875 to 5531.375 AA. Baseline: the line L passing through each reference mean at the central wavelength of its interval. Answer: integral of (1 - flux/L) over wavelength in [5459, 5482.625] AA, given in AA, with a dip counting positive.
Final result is 1.0 AA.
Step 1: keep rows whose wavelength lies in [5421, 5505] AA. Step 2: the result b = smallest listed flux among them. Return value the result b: 10.4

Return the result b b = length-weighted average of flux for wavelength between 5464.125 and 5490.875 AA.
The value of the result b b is 12.8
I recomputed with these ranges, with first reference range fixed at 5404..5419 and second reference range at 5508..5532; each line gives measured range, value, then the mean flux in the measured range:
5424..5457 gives -0.09 AA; 13.1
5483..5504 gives 0.07 AA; 12.8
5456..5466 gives 0.74 AA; 12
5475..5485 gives -0.05 AA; 12.9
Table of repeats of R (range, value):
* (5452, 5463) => 11.7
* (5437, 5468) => 12.7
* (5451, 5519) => 12.4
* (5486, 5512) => 12.5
